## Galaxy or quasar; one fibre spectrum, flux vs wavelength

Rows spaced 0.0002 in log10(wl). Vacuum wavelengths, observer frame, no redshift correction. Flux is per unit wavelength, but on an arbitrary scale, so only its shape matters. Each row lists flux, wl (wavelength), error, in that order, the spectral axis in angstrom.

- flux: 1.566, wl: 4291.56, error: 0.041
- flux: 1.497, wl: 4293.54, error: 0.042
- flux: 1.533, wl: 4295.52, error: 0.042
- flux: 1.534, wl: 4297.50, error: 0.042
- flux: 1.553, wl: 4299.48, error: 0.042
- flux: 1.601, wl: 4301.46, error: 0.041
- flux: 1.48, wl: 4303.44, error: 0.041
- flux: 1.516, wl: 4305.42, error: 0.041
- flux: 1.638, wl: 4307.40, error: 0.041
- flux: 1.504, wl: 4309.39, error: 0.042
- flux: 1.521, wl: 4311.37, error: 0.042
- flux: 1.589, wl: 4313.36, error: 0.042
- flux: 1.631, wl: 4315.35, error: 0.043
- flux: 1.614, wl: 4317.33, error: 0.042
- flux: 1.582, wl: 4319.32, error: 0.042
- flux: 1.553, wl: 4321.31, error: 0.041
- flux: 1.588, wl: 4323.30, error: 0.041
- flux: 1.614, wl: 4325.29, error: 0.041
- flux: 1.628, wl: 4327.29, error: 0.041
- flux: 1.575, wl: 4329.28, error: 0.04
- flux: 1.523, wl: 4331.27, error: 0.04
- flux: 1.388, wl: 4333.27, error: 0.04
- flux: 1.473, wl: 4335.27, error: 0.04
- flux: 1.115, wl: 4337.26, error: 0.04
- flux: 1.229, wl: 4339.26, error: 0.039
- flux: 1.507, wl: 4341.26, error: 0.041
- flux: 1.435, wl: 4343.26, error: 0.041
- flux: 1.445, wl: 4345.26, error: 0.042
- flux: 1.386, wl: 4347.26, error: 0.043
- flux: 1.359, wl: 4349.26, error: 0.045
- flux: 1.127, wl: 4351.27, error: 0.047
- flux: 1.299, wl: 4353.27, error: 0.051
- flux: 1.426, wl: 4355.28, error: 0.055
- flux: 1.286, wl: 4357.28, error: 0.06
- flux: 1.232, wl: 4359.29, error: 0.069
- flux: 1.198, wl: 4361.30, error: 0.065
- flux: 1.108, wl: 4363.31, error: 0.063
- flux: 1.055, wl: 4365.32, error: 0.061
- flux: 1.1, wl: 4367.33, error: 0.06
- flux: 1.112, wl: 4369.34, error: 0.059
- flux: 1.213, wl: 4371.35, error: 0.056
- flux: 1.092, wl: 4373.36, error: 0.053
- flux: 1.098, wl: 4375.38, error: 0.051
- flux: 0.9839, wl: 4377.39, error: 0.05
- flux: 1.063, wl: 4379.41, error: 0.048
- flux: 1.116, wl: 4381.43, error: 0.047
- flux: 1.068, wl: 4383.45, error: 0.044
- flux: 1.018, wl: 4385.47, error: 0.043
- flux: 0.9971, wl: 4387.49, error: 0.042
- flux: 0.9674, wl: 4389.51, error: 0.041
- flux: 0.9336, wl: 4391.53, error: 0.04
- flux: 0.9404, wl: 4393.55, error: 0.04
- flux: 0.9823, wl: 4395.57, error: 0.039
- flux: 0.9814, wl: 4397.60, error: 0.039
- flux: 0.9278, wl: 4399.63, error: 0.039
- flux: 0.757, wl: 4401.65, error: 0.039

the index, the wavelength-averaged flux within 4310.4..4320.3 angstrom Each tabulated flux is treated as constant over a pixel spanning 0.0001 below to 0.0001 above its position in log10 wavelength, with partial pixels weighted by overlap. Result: 1.59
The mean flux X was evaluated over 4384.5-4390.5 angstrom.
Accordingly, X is 0.994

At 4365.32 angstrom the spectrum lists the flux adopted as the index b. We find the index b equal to 1.055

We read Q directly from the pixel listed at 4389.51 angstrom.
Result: 0.9674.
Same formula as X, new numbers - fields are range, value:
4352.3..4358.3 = 1.34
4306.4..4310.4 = 1.57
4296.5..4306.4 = 1.54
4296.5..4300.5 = 1.54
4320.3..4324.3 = 1.57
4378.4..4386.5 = 1.07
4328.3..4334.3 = 1.49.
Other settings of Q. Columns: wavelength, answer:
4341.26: 1.507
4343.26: 1.435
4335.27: 1.473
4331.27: 1.523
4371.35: 1.213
